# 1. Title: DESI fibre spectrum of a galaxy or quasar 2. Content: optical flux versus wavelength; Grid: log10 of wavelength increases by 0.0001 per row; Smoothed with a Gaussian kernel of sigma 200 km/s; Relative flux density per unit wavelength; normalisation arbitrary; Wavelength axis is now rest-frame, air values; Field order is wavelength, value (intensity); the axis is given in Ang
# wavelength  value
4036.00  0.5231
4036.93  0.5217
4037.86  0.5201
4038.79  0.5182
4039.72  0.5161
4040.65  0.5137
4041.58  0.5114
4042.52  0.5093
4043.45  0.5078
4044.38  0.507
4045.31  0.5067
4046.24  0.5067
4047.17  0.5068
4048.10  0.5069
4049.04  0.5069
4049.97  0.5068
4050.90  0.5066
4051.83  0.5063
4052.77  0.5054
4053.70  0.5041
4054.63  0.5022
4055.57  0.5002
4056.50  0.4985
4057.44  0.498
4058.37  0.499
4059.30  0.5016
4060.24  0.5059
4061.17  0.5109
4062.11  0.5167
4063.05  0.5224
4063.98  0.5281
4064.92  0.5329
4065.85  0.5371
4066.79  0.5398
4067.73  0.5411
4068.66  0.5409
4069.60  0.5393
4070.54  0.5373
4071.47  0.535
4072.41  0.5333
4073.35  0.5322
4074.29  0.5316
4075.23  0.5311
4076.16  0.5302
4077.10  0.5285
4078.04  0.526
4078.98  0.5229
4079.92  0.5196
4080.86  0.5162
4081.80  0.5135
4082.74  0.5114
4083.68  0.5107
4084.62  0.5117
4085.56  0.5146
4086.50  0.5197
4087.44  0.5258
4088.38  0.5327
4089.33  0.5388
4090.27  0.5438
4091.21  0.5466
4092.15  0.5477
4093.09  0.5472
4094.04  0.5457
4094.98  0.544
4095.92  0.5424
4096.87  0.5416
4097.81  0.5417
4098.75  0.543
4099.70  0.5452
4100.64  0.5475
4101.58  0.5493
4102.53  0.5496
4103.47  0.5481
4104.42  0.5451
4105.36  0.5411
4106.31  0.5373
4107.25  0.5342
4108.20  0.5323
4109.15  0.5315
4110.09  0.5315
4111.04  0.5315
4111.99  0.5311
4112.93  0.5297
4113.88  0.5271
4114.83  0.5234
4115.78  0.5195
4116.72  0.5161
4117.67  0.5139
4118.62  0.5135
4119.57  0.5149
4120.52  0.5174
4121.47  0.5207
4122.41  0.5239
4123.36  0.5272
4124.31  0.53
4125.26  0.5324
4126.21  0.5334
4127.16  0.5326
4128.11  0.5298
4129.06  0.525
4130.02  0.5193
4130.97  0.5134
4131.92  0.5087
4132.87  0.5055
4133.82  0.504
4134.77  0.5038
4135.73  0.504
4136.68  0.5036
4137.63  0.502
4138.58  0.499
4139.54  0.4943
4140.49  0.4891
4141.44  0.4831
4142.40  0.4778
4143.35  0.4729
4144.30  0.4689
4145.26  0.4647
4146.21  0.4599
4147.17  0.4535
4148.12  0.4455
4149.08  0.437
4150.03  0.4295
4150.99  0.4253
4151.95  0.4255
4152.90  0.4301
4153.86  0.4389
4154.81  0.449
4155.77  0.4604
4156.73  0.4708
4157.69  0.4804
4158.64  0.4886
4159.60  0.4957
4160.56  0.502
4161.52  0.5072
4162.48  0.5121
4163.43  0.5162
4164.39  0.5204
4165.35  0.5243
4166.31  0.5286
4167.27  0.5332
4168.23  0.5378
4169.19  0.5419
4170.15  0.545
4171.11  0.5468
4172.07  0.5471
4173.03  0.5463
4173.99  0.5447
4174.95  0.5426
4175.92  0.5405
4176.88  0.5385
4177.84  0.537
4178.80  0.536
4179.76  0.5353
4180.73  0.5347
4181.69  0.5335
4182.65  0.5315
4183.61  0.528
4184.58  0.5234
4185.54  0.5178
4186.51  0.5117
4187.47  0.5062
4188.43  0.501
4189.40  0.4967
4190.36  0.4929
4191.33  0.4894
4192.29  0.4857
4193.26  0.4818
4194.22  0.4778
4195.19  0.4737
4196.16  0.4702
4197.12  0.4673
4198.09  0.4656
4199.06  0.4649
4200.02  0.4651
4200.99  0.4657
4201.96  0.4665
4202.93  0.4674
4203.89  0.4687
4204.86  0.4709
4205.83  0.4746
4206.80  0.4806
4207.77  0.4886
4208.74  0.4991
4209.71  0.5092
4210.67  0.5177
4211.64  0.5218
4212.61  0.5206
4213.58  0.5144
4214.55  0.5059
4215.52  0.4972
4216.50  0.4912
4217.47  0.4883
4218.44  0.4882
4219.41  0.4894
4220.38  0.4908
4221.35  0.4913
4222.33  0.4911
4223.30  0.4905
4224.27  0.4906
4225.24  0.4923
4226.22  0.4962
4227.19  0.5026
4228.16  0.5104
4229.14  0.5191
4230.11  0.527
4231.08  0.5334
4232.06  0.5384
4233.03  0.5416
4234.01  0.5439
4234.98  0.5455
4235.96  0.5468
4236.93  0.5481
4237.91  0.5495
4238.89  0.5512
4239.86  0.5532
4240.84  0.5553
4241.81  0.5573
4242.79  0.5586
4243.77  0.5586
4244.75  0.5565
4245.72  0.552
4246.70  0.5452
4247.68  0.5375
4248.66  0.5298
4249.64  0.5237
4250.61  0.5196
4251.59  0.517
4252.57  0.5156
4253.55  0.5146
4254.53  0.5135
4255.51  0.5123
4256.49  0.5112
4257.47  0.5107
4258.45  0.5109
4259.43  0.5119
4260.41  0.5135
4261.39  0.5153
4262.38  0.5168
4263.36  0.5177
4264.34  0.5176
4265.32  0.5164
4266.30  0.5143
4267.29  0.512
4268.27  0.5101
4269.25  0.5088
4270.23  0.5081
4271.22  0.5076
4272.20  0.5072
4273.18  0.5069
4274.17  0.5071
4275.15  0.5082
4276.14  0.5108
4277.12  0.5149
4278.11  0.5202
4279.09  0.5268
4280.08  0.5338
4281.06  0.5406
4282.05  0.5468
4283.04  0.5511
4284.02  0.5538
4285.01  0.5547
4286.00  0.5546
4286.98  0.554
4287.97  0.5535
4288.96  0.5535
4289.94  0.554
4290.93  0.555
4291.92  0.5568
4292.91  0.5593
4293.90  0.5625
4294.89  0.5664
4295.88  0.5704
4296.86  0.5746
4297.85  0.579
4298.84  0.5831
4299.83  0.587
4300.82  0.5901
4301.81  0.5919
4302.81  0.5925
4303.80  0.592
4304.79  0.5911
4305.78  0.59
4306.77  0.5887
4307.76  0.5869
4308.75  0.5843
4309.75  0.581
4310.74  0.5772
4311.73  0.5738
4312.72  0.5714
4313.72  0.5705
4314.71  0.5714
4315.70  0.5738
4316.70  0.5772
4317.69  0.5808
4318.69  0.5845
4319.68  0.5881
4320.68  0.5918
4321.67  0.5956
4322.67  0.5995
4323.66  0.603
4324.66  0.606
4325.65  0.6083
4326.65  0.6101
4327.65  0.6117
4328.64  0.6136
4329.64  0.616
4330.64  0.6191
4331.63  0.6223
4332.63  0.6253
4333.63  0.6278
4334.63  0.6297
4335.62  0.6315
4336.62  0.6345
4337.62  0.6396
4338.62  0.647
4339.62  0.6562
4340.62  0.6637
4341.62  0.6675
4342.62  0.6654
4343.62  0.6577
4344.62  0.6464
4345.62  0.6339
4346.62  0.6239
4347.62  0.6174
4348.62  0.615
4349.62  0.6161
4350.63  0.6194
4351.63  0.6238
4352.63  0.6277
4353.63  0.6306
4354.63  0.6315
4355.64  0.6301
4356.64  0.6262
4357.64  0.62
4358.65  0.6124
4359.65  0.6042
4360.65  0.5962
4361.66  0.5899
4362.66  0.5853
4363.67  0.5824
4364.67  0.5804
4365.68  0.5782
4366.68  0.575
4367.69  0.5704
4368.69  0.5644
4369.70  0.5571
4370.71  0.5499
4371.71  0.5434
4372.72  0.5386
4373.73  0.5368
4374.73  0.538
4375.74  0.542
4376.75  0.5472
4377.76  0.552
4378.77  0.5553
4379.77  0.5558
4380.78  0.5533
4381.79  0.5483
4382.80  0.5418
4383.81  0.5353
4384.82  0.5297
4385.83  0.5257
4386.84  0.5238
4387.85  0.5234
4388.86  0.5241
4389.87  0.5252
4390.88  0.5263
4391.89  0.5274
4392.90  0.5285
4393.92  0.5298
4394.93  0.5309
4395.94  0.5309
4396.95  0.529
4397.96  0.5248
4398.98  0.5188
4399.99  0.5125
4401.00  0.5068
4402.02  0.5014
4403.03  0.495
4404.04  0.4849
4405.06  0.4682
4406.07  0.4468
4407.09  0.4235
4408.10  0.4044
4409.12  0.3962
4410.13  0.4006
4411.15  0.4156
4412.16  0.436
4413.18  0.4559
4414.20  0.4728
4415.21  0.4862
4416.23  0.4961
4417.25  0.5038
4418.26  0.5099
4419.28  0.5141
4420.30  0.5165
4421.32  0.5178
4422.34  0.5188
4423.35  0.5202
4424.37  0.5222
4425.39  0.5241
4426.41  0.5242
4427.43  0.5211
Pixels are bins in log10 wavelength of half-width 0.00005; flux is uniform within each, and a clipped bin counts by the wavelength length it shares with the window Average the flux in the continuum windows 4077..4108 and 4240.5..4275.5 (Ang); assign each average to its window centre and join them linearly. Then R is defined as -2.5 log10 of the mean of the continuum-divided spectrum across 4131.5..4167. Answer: 0.106 mag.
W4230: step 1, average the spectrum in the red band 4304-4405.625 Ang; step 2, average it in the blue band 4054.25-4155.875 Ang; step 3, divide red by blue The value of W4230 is 1.1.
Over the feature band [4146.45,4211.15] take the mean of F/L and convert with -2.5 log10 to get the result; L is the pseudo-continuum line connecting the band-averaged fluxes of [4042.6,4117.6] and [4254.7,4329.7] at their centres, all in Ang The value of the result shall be 0.092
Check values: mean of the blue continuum 0.526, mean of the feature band 0.496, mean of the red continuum 0.556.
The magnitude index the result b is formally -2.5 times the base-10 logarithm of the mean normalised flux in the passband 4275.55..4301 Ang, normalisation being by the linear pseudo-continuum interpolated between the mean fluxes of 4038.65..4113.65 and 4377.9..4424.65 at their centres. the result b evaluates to -0.09 mag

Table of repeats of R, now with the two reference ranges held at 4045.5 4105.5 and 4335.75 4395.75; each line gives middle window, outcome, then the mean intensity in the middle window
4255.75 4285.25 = 0.09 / 0.519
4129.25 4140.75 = 0.07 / 0.504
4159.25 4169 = 0.05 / 0.519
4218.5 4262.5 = 0.07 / 0.524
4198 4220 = 0.13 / 0.488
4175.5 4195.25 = 0.07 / 0.514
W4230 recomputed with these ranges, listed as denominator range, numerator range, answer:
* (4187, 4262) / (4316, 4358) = 1.22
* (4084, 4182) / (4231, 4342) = 1.09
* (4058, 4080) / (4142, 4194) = 0.95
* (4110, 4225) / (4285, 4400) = 1.16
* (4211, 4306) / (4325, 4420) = 1.05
